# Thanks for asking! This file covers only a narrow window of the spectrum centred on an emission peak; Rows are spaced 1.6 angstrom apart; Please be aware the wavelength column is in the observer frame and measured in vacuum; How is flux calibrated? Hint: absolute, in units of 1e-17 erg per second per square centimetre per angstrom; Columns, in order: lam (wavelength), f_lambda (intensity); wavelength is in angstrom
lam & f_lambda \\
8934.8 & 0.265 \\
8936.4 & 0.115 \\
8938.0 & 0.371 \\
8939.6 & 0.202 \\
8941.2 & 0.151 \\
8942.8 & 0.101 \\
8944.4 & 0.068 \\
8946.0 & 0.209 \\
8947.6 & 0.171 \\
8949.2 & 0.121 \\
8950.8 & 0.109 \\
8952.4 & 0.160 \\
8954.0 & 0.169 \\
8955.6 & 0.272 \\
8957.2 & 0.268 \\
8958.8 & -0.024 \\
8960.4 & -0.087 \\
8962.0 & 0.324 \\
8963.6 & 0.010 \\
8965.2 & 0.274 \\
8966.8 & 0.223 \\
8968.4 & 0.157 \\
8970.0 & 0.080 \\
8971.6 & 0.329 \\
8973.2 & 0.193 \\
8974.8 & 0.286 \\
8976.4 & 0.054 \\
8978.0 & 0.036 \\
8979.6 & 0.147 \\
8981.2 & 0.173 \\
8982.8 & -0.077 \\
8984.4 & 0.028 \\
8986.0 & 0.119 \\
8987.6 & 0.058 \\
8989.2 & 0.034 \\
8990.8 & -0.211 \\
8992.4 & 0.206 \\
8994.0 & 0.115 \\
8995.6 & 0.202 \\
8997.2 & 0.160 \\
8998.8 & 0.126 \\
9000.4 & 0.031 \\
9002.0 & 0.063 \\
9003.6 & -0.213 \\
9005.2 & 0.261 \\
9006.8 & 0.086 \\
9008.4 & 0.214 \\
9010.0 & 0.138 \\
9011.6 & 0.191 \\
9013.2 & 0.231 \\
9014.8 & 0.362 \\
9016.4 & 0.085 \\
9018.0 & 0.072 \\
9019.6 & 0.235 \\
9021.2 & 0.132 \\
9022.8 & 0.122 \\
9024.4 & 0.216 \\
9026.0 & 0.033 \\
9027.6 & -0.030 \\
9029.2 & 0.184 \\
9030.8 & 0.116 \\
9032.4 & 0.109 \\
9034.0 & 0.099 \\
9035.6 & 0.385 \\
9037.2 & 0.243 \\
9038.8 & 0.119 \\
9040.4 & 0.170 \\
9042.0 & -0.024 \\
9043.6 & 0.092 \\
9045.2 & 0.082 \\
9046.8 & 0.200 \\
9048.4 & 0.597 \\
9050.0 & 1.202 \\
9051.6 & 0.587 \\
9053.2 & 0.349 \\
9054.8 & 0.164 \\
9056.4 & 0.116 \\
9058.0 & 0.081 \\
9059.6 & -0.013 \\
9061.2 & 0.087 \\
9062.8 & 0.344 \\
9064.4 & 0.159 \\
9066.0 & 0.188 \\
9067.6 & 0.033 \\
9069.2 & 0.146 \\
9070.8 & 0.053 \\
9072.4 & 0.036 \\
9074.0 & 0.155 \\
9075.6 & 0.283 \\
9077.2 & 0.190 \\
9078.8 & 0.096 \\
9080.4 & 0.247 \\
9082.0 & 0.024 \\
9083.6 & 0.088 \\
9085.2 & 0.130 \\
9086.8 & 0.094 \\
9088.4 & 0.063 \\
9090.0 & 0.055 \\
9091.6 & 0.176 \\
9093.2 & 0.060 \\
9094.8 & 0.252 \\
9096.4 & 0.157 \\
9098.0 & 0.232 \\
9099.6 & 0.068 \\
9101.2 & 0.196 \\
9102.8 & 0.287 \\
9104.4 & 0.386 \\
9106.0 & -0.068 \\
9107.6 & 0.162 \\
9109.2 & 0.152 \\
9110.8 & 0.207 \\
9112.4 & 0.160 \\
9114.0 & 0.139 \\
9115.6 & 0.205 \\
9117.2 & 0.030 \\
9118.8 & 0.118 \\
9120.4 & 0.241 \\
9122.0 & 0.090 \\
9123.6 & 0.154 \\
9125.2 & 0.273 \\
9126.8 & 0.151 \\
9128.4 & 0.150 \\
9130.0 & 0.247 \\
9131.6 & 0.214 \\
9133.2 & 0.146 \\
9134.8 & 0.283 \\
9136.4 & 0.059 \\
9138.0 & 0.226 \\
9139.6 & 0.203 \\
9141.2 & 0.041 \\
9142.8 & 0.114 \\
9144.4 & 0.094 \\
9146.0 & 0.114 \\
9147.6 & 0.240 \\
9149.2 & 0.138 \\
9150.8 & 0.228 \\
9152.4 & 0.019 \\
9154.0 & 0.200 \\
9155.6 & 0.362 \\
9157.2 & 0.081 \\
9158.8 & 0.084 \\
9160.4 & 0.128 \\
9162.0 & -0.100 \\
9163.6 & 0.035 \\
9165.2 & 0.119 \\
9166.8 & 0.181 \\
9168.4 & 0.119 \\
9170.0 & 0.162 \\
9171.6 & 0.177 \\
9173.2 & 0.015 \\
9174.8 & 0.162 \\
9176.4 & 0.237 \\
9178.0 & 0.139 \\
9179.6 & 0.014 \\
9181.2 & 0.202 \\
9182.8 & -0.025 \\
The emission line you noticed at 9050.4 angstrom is H-beta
